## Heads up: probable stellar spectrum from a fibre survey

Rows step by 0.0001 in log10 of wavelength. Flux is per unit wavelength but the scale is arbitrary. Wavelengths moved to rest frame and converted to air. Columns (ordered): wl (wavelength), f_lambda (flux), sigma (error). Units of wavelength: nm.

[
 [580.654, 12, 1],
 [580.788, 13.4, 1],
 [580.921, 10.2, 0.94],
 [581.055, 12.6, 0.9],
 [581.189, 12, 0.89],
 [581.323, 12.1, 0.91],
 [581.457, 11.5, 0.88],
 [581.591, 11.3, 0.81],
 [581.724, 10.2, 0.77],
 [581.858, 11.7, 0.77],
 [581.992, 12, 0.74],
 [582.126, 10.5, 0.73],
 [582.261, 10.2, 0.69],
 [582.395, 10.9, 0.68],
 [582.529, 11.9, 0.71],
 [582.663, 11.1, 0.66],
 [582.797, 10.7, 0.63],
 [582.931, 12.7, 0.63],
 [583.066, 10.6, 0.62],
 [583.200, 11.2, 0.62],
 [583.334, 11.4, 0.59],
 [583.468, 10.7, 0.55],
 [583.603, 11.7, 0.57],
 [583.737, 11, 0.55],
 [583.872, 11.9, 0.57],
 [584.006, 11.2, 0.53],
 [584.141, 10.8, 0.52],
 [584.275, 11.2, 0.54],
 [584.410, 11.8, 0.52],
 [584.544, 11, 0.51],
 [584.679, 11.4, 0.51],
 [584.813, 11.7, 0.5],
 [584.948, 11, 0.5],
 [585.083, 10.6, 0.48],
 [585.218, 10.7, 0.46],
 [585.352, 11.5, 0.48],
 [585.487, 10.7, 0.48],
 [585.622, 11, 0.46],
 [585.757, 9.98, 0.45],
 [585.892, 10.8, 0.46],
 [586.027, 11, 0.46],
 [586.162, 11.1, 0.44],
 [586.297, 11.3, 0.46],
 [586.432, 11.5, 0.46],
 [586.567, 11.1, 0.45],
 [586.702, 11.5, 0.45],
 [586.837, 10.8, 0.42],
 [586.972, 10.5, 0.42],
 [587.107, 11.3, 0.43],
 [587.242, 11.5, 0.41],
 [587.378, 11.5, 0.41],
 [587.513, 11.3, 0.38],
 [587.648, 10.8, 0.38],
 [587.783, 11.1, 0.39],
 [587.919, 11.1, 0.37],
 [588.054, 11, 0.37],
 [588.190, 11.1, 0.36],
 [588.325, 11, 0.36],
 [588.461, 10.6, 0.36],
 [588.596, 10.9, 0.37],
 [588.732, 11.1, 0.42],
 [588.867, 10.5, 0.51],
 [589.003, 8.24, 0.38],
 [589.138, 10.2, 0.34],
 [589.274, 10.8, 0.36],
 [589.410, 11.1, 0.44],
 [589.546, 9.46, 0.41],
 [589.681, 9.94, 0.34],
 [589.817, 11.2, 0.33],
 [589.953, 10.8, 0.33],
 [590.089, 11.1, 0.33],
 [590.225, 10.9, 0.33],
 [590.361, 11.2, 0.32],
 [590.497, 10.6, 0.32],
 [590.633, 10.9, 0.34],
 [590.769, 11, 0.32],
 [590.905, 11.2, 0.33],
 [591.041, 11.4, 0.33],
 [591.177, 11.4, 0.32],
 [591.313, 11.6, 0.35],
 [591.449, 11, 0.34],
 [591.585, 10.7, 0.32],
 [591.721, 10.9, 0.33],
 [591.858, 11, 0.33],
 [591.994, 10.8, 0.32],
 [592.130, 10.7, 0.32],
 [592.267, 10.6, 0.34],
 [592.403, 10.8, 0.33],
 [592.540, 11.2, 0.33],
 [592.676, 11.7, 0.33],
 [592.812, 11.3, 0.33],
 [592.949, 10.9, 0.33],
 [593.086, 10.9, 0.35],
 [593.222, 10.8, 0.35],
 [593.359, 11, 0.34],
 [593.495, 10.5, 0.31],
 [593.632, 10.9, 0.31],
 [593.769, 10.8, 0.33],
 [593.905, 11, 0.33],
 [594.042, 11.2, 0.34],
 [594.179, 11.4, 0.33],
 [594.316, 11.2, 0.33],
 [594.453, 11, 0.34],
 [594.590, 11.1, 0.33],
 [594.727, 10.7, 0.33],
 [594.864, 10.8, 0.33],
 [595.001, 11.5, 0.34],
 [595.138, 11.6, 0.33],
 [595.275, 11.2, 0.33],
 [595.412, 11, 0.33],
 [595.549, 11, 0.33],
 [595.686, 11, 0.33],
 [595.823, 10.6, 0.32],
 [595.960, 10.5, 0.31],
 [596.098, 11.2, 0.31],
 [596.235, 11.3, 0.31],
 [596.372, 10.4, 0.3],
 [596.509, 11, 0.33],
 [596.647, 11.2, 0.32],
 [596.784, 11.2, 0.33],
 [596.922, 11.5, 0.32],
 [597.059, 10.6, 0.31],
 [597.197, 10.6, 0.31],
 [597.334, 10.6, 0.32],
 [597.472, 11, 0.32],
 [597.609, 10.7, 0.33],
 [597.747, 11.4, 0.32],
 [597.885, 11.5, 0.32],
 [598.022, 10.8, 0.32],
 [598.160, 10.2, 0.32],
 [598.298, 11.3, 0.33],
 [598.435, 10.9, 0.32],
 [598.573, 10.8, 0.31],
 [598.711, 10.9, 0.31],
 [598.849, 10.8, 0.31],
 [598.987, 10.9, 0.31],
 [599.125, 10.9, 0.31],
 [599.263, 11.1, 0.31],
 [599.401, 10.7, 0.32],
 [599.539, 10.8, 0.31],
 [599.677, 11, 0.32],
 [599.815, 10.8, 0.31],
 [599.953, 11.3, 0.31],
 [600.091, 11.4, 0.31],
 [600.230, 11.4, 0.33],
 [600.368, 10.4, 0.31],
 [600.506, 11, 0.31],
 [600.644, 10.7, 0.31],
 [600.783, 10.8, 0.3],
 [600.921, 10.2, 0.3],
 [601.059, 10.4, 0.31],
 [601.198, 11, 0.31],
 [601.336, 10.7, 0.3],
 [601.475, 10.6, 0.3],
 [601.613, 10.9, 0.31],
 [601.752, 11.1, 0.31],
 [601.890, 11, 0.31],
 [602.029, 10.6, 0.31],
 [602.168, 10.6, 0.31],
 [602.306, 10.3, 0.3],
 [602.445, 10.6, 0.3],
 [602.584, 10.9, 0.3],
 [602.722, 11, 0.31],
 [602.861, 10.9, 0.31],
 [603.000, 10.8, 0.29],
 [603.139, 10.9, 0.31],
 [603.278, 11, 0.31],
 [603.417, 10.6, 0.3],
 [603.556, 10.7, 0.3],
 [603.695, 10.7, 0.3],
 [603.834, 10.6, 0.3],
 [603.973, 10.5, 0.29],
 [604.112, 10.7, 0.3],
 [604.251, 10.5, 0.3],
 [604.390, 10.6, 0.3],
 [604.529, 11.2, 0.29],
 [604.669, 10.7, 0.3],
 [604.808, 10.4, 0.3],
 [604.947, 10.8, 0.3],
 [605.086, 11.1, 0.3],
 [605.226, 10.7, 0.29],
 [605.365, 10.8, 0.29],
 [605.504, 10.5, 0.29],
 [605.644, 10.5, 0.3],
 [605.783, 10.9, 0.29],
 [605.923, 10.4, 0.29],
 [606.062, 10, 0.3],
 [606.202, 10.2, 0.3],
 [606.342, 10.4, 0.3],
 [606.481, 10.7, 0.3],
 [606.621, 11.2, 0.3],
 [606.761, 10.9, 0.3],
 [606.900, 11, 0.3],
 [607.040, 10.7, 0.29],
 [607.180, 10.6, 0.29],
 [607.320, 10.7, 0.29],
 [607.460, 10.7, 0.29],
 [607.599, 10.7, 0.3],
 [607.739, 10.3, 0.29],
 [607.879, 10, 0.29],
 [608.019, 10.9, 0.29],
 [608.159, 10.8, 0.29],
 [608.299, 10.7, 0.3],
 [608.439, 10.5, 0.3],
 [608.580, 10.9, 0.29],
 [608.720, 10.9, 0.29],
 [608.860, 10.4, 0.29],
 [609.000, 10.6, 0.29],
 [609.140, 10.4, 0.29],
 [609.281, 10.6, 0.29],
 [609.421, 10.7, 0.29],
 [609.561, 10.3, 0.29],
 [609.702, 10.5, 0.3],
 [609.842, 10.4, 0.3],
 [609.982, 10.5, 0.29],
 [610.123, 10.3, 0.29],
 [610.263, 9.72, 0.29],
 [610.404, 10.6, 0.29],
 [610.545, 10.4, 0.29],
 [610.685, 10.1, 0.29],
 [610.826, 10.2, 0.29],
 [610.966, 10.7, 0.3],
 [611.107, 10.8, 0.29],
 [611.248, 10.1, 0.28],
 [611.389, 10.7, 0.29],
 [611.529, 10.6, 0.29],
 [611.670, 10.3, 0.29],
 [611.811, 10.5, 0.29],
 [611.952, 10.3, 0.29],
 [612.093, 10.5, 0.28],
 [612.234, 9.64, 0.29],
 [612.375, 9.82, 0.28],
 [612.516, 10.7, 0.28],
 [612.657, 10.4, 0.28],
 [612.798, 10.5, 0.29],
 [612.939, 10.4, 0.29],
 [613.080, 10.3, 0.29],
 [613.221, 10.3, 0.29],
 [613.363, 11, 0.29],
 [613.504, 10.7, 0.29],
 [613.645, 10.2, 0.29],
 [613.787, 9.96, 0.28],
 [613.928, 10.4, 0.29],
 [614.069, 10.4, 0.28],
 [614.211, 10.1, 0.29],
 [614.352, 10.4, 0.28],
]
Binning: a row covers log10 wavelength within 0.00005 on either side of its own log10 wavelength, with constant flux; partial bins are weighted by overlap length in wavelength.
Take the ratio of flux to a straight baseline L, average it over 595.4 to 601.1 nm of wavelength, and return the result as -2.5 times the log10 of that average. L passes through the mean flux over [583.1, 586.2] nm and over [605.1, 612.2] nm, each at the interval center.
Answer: -0.01 mag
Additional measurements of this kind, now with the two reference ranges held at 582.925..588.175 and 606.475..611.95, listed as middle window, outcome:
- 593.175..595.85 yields -0.011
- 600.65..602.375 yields 0.006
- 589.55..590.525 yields 0.028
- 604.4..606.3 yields 0.002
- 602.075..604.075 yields -0.002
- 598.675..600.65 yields -0.016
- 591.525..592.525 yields 0.017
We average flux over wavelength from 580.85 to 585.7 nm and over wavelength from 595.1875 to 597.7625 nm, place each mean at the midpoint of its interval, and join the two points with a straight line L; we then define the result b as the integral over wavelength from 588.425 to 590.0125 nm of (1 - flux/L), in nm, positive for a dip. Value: 0.10 nm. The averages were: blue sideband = 11.2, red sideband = 10.9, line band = 10.4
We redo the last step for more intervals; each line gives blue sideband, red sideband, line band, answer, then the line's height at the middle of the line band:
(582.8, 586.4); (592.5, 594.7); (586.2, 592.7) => 0.107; 11.1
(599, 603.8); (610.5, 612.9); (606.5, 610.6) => -0.030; 10.5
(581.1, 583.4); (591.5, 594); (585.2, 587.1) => 0.031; 11.2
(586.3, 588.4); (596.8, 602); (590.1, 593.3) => 0.008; 11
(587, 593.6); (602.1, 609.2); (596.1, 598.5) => -0.038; 10.8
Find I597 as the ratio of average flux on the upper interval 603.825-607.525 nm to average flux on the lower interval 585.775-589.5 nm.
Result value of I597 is 1.0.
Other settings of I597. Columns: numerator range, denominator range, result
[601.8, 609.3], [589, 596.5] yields 0.98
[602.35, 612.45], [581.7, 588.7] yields 0.95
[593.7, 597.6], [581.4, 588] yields 0.99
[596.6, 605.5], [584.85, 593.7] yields 0.99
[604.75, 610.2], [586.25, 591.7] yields 0.97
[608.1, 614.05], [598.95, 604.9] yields 0.97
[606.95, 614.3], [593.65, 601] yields 0.95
